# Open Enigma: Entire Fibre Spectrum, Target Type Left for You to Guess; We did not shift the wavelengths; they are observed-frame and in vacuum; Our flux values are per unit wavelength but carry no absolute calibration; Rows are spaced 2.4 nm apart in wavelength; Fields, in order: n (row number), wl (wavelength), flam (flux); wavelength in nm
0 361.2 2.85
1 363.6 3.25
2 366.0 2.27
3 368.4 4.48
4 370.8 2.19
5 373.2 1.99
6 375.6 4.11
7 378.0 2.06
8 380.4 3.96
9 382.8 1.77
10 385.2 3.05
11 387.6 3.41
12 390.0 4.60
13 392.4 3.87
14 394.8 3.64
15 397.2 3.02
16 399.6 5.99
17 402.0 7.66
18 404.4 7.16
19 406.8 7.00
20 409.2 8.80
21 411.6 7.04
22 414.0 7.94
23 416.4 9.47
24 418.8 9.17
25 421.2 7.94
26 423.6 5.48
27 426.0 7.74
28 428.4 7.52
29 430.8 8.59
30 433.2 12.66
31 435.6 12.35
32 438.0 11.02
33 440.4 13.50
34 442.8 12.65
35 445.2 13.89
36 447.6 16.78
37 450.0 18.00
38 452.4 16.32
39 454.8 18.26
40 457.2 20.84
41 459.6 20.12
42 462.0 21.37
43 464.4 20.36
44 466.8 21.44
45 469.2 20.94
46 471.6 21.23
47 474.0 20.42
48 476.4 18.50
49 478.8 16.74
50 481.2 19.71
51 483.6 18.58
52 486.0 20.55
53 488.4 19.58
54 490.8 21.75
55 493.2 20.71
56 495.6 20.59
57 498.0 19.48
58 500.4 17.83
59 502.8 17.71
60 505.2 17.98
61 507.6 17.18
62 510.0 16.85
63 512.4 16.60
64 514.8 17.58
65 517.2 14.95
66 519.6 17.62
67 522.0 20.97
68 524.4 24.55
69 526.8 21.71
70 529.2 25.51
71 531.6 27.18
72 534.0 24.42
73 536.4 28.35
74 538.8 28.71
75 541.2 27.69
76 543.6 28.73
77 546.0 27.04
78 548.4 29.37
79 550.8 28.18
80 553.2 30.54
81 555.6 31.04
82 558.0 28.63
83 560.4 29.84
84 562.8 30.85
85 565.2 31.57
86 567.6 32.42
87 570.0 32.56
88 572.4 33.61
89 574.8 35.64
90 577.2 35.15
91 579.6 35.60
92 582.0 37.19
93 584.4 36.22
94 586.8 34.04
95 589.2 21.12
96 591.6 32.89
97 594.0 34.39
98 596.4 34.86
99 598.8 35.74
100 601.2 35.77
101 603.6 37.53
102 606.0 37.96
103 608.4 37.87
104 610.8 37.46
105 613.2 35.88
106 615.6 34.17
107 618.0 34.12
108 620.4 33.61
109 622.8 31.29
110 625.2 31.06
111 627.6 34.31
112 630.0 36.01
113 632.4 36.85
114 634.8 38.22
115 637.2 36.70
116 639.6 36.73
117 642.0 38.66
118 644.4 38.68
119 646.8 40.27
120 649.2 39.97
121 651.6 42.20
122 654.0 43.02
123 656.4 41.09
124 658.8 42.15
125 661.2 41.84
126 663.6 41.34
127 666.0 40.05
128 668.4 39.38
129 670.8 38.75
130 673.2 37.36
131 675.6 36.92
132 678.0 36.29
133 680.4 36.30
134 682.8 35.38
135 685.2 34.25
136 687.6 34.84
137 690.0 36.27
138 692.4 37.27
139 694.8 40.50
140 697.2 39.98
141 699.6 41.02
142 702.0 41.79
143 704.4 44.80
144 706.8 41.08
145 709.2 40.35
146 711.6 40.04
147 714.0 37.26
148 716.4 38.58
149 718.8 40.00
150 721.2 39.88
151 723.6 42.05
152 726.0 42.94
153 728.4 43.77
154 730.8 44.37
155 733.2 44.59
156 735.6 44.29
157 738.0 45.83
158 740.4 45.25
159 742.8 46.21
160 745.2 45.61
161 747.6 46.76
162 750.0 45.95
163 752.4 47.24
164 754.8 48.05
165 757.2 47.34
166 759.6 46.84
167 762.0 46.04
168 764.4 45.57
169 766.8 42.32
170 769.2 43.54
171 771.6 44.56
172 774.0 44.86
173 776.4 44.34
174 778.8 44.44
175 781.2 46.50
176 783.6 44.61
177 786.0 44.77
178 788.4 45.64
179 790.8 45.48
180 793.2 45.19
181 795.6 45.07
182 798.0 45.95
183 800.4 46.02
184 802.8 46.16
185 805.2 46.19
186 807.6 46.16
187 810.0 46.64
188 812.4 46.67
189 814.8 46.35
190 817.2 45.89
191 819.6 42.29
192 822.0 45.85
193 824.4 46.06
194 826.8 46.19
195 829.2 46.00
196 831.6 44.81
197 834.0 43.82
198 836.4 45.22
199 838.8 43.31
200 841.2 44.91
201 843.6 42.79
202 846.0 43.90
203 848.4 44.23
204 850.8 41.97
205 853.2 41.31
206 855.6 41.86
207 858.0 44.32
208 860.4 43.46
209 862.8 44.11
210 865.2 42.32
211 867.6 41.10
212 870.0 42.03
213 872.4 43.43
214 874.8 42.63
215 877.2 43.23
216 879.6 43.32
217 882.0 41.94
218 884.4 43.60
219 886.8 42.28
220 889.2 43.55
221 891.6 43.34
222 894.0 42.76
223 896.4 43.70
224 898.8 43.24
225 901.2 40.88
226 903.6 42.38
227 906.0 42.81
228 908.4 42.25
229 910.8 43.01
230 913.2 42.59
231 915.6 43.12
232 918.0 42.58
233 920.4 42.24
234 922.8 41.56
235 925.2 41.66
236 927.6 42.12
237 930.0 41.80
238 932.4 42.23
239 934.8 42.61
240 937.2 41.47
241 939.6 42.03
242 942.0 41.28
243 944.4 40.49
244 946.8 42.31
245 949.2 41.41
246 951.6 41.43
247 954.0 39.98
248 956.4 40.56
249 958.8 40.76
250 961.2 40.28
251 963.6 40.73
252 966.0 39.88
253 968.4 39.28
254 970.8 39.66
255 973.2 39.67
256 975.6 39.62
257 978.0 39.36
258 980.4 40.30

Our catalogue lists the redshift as 0.00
